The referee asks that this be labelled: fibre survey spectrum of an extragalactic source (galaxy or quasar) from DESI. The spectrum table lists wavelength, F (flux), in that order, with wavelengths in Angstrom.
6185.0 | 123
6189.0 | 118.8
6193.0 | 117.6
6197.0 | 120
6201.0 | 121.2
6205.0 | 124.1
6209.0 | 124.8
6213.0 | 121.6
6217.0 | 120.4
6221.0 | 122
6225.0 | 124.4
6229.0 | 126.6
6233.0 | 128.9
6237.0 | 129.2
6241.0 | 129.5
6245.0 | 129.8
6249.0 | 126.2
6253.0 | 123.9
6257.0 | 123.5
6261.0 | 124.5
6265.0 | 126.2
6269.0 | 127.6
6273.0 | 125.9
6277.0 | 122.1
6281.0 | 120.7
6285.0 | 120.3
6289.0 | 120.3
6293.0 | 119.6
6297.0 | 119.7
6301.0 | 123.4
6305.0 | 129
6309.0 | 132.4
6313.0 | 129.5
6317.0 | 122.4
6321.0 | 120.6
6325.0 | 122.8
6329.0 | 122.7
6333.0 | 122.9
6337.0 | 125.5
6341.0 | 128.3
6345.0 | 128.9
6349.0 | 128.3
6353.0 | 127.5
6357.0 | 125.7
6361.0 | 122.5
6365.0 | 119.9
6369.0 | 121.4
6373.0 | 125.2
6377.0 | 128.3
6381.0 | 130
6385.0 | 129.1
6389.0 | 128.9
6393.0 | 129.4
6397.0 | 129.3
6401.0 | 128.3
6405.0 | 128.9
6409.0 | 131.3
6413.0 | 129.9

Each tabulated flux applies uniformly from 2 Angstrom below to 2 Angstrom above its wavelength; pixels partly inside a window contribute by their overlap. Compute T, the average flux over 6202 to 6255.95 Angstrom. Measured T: 125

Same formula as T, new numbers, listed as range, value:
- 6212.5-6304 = 124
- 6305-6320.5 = 127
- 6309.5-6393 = 126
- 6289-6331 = 124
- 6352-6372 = 123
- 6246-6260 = 125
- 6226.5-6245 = 129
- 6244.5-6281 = 125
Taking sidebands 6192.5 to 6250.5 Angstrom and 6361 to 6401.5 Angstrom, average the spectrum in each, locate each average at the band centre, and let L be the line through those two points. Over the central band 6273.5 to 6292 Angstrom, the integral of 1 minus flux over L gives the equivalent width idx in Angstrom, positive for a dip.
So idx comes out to 0.62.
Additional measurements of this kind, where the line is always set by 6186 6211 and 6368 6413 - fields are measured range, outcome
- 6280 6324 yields 0.6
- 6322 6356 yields 0.2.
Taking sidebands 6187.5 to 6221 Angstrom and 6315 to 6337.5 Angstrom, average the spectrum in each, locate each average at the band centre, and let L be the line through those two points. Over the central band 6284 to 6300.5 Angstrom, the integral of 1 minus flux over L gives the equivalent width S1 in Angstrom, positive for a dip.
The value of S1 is 0.3 Angstrom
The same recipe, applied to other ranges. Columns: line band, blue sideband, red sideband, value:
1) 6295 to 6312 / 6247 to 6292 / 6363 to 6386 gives -0.28 Angstrom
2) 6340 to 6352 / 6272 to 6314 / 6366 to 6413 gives -0.22 Angstrom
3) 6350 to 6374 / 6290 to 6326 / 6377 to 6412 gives 0.68 Angstrom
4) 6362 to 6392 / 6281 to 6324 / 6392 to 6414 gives 0.44 Angstrom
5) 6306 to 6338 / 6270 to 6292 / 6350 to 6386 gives -0.34 Angstrom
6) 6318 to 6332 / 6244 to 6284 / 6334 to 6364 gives 0.42 Angstrom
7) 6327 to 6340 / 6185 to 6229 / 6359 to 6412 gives 0.16 Angstrom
